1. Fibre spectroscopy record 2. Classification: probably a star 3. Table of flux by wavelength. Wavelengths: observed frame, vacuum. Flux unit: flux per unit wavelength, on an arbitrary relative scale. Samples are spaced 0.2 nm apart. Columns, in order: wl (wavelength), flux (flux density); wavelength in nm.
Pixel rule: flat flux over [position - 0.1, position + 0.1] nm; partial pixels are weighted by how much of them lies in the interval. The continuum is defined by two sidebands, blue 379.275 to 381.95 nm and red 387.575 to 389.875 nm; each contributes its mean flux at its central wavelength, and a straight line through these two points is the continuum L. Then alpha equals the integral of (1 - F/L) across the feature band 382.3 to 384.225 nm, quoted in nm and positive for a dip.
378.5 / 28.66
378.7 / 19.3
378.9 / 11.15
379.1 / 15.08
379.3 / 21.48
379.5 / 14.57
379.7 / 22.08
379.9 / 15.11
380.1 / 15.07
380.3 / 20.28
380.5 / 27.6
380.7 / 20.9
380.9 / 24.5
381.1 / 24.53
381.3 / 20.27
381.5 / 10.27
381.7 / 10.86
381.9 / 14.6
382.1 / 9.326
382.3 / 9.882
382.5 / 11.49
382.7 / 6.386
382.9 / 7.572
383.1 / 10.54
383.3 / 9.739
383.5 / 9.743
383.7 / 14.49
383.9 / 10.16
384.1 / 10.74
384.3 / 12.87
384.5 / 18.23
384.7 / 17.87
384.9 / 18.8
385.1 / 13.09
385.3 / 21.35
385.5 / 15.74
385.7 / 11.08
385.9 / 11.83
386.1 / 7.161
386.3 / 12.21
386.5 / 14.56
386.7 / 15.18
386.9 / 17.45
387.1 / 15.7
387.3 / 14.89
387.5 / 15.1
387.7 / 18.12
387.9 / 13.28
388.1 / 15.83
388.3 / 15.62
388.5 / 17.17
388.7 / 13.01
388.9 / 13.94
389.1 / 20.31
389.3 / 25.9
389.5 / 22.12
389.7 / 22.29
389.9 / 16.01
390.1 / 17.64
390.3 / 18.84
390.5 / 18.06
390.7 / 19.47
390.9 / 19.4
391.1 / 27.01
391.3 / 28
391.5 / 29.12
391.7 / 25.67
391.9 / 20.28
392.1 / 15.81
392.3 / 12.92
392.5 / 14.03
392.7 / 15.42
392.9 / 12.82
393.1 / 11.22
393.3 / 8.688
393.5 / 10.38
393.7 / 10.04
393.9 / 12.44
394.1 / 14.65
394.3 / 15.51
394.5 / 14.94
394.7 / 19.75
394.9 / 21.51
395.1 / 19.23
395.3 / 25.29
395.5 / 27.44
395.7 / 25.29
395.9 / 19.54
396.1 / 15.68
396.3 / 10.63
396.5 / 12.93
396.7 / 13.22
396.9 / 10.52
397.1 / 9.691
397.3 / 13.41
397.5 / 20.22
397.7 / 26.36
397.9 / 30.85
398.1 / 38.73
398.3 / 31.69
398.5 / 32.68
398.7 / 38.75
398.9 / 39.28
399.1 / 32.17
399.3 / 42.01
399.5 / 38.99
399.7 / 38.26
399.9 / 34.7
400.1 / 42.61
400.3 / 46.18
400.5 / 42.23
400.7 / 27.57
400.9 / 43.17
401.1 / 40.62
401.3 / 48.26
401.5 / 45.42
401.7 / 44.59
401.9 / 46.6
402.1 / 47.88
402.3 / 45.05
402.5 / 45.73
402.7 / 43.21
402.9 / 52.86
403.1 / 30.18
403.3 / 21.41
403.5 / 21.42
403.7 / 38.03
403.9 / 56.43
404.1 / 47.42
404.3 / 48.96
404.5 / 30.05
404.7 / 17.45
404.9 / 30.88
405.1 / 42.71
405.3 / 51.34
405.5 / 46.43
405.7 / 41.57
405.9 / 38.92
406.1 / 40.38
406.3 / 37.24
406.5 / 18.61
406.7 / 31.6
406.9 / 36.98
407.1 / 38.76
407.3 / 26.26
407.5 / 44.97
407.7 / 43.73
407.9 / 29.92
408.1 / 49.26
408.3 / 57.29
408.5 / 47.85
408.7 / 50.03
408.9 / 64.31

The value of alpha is 0.87 nm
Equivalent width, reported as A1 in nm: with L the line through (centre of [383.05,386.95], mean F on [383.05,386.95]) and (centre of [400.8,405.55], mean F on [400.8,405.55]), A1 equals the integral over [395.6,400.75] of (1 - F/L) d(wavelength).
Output 0.89 nm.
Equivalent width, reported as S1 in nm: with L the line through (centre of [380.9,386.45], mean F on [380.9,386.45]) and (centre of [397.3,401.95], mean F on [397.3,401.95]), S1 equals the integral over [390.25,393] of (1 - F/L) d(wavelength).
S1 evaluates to 0.57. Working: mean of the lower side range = 13.2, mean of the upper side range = 37.3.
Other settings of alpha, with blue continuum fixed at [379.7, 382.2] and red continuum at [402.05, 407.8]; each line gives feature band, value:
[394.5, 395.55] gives 0.29 nm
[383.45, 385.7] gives 0.67 nm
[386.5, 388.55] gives 0.68 nm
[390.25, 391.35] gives 0.20 nm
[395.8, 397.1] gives 0.74 nm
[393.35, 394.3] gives 0.55 nm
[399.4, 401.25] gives -0.27 nm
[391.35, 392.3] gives 0.18 nm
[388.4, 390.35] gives 0.50 nm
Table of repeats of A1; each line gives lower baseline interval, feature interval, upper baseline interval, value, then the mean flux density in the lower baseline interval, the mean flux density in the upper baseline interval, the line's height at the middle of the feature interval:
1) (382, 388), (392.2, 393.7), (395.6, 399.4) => 0.61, 13.2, 24.4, 20.3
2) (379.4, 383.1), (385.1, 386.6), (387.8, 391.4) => 0.36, 15.7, 19.1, 17.6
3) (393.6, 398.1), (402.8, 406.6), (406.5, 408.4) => -0.42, 18.2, 38.7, 33.9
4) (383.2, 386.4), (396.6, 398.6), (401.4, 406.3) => 0.58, 13.4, 40.6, 31.7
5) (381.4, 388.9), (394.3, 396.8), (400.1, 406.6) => 0.86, 13.3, 40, 28.6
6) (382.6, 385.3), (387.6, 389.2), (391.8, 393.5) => -0.33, 12.7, 13.7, 13.2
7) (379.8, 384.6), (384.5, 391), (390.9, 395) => -0.31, 14.4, 17.1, 15.8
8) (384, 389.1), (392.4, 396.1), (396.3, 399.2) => 0.88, 14.9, 24.5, 21.5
